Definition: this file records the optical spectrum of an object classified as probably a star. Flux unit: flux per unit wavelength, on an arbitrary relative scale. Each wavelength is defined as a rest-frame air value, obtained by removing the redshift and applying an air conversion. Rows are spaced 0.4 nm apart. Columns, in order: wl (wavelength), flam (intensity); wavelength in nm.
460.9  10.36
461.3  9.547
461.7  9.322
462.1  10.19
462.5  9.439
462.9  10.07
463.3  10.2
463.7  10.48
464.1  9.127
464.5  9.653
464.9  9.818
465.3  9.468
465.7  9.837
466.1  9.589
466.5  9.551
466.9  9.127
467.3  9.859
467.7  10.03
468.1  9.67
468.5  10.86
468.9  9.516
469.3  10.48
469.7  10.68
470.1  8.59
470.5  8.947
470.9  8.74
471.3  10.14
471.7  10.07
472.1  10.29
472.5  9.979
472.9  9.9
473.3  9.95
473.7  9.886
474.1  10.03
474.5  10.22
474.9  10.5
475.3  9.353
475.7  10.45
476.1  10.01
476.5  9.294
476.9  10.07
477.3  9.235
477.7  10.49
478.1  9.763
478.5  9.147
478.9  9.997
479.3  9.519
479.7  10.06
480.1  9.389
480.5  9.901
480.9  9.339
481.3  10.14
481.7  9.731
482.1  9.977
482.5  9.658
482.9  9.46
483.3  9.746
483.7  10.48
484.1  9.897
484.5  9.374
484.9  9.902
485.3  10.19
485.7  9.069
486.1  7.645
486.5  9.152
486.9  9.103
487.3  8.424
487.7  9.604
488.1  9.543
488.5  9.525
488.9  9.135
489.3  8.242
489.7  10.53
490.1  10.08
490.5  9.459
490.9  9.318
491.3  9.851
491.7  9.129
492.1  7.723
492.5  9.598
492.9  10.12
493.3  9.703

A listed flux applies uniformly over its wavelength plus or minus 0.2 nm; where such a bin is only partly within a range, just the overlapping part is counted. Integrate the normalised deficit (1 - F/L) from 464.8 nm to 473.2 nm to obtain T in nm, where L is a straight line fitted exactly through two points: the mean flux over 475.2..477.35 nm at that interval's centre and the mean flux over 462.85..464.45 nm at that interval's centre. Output 0.085 nm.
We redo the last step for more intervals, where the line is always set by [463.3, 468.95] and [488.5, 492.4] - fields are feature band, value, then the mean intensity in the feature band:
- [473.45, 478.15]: -0.18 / 9.95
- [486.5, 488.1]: 0.04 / 9.12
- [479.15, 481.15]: -0.03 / 9.66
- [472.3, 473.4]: -0.03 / 9.94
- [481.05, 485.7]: -0.19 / 9.83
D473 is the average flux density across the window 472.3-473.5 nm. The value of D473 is 9.94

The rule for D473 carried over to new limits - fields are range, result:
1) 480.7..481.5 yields 9.74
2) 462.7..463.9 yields 10.2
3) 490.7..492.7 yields 9.12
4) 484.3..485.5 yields 9.82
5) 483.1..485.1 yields 9.88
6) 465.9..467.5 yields 9.53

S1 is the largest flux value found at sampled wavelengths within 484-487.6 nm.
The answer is 10.19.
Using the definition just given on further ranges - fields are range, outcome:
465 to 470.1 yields 10.86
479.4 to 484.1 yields 10.48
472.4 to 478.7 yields 10.5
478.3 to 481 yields 10.06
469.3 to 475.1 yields 10.68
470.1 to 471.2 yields 8.947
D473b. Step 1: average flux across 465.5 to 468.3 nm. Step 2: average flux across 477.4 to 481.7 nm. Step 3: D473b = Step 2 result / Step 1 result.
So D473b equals 1.01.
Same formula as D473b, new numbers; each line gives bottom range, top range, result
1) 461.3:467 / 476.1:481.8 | 1.00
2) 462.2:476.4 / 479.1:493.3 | 0.96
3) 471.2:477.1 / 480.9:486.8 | 0.96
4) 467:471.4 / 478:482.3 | 1.00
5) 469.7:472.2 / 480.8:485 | 1.03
